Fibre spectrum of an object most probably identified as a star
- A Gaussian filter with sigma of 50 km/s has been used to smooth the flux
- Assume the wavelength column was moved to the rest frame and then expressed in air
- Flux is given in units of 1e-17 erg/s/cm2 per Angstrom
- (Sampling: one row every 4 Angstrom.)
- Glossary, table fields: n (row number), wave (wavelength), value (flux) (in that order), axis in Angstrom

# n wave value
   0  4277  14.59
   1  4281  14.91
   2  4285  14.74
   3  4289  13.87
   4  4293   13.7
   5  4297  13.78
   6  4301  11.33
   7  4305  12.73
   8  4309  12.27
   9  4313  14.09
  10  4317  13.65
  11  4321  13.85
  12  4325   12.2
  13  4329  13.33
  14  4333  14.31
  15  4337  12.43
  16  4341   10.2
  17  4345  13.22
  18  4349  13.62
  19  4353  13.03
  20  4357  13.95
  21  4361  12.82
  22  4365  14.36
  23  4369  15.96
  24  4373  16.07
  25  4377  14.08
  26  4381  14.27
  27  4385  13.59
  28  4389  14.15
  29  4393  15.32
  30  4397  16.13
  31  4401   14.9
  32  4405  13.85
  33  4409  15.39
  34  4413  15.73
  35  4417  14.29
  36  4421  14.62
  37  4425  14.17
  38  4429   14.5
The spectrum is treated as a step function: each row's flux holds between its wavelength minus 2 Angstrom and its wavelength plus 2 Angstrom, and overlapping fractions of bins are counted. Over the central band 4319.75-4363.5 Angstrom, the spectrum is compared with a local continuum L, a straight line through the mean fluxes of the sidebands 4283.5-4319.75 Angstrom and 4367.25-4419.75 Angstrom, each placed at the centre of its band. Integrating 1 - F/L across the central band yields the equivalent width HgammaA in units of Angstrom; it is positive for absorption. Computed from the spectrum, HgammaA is 3.2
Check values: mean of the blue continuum 13.3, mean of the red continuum 14.9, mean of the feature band 13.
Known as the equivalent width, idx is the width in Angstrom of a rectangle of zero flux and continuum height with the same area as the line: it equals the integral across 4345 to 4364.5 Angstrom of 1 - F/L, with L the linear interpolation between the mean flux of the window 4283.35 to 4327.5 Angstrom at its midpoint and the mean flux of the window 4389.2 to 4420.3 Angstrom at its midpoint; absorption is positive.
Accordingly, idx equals 1.0 Angstrom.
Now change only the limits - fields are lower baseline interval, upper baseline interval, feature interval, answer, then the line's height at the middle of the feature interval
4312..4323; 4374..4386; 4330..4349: 1.73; 14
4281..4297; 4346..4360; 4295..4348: 3.51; 13.8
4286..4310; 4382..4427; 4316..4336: 0.12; 13.5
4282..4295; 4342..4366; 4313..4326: 0.31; 13.8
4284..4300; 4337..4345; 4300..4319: 0.12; 13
